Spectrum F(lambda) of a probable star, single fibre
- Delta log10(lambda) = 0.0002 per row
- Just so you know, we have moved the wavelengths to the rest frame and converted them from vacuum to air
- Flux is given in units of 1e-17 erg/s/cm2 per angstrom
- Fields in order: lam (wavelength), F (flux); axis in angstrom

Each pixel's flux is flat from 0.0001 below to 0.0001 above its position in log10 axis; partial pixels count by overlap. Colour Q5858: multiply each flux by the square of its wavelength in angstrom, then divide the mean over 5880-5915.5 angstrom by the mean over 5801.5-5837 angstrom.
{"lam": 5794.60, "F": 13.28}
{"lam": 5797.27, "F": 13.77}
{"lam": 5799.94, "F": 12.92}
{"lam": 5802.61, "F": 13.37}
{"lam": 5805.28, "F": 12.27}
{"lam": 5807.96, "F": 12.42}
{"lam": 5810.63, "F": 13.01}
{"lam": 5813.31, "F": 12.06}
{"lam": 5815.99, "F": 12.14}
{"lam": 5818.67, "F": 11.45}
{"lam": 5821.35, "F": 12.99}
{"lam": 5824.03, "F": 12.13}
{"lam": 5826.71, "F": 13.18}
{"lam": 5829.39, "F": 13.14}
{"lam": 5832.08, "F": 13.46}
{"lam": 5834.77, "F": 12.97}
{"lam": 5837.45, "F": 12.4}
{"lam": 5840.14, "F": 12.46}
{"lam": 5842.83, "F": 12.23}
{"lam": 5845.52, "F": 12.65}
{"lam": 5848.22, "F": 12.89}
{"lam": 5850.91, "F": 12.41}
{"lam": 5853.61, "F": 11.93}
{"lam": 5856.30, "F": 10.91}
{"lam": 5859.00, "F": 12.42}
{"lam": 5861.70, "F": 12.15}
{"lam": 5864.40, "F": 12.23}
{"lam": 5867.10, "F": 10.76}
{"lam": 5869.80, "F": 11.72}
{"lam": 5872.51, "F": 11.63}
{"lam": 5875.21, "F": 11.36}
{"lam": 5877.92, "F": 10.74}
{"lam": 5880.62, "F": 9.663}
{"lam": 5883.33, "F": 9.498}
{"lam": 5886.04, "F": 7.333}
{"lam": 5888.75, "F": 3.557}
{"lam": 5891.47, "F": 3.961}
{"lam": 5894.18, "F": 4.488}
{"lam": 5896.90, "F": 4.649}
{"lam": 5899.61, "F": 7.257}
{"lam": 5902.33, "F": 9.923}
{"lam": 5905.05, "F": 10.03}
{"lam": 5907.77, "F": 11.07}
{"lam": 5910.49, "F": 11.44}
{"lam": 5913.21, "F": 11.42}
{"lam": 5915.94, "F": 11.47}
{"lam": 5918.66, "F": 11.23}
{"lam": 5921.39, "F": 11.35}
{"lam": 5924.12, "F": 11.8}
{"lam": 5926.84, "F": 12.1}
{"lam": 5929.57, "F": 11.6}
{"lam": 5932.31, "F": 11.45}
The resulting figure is 0.66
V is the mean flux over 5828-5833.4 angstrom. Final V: 13.3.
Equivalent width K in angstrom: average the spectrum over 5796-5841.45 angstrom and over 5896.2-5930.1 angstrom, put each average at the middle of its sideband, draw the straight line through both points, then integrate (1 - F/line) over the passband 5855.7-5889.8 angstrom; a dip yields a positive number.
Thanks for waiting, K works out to 3.4 angstrom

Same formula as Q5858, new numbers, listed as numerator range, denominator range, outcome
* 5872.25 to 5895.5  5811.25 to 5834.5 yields 0.64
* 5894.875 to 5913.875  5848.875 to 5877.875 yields 0.79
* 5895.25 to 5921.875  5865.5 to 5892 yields 1.09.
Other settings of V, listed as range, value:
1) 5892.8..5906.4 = 7.26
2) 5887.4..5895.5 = 4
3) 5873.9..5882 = 10.6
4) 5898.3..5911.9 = 9.96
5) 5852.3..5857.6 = 11.4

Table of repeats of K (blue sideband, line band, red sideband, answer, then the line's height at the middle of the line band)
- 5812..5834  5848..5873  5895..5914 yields -1.92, 11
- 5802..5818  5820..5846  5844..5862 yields -0.94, 12.3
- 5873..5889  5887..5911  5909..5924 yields 7.43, 10.3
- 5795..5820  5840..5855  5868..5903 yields -3.05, 10.3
